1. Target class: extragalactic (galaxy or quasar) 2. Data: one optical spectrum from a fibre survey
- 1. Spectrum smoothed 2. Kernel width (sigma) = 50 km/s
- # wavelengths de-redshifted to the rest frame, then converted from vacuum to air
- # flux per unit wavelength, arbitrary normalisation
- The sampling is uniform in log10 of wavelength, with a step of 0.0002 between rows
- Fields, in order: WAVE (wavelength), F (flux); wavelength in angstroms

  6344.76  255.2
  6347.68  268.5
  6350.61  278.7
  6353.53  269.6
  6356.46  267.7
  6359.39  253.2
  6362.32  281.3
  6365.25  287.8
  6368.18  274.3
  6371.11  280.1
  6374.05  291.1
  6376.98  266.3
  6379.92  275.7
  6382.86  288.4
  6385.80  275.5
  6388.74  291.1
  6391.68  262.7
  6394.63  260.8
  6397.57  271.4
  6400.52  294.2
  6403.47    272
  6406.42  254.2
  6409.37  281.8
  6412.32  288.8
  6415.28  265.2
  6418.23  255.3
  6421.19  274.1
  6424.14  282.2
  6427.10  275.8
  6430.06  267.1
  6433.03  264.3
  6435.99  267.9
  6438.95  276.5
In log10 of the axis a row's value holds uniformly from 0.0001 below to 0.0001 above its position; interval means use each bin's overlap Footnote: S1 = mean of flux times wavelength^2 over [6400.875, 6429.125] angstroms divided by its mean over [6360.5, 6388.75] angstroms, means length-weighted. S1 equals 1.0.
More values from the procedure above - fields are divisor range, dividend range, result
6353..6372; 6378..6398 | 1.01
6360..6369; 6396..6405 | 1.01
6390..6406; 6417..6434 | 1.00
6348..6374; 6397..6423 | 1.01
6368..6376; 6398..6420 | 0.98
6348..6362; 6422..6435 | 1.04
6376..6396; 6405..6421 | 0.99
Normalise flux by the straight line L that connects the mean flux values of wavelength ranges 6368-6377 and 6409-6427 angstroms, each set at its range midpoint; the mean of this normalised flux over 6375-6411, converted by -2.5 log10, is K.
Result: 0.01 mag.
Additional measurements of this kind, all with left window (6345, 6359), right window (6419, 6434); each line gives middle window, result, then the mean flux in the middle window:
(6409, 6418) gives -0.01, 275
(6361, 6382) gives -0.04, 280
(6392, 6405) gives -0.01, 273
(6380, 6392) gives -0.04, 281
